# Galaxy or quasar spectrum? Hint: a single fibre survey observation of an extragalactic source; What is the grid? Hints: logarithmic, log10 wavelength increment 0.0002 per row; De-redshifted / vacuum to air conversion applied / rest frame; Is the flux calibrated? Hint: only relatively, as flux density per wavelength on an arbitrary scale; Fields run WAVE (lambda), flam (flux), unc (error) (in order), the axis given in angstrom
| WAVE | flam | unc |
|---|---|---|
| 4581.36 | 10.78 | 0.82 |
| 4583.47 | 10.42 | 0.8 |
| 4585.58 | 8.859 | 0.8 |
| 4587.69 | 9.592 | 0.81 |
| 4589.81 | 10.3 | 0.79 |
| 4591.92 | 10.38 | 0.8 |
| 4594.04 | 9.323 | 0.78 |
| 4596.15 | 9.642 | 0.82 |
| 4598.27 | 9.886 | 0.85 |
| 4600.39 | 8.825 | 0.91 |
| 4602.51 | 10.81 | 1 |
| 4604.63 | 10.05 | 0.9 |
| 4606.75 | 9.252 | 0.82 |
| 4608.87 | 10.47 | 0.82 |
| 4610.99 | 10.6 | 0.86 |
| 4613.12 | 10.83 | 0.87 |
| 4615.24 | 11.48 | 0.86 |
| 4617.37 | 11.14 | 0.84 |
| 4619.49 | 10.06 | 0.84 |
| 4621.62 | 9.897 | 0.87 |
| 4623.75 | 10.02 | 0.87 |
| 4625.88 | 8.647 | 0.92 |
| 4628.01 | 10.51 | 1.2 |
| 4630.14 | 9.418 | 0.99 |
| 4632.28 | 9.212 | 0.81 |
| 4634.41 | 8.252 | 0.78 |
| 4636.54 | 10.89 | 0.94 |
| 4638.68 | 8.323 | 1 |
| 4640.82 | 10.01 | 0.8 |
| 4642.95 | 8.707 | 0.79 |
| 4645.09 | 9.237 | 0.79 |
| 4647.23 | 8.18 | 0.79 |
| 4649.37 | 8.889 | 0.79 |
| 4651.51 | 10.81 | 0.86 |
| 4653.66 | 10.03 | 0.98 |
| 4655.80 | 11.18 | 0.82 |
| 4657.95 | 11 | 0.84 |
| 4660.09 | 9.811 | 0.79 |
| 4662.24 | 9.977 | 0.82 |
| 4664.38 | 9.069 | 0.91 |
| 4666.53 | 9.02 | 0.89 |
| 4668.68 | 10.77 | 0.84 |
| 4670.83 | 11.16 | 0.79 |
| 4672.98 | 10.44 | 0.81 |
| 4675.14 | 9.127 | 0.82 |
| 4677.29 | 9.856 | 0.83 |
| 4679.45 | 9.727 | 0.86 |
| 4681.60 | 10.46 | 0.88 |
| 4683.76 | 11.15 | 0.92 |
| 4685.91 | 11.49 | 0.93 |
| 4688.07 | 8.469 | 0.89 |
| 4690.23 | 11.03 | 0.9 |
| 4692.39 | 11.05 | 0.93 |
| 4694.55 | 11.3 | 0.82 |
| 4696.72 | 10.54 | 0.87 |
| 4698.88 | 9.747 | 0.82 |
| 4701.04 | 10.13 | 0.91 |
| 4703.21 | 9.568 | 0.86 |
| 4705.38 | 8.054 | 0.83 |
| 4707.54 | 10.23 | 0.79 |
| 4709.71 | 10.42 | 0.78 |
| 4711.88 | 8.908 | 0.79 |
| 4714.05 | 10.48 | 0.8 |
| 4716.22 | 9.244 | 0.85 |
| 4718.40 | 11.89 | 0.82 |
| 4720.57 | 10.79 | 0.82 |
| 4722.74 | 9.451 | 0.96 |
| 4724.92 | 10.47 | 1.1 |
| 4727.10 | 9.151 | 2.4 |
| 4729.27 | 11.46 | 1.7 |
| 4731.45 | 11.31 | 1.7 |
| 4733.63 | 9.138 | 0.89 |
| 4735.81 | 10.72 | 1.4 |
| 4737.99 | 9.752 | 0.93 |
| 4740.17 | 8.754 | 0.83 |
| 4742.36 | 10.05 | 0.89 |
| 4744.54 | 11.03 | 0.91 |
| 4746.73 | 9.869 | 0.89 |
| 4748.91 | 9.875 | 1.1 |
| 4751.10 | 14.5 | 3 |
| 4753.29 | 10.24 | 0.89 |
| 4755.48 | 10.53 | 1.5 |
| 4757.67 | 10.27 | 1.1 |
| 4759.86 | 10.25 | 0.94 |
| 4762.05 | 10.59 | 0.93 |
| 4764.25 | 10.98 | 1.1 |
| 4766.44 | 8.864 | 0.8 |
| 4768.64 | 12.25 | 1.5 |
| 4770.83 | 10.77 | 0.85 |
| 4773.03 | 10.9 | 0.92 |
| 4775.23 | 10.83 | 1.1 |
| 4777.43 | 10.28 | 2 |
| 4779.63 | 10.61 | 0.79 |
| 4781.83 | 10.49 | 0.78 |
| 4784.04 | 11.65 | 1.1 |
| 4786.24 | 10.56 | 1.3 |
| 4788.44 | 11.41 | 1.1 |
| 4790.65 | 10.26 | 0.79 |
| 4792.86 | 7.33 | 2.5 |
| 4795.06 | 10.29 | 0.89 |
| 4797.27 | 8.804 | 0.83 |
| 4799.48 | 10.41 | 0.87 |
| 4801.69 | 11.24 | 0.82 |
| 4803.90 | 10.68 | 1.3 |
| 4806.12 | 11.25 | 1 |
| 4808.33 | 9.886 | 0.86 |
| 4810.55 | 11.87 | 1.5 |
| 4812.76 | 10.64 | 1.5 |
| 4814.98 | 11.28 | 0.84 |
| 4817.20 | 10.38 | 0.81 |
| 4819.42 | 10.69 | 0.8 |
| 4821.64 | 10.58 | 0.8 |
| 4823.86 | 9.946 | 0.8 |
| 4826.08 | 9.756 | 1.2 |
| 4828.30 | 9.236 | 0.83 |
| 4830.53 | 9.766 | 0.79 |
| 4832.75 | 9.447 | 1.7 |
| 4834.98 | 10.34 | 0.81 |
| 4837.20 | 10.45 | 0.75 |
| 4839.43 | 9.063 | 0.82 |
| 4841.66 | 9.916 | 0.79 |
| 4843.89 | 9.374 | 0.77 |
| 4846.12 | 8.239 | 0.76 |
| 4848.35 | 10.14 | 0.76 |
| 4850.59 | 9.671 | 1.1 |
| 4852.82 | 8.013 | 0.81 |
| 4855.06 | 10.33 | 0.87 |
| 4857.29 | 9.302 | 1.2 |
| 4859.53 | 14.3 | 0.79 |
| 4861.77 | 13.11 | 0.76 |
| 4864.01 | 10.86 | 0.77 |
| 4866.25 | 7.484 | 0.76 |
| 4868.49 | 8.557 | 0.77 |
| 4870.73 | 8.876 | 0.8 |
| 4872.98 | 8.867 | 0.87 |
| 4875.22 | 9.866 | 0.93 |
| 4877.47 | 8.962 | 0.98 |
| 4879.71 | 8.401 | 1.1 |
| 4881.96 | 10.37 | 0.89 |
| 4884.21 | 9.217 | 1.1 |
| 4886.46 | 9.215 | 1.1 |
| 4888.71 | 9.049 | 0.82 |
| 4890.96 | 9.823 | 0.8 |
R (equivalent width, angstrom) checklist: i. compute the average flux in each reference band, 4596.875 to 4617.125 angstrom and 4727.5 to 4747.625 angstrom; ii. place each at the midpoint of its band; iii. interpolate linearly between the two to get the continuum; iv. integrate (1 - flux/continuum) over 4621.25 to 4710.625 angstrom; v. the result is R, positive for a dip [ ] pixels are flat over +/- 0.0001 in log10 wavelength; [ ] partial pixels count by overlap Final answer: 2.9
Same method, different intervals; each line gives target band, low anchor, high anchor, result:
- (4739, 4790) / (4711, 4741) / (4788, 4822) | -2.0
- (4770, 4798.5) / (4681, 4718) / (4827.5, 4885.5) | -1.2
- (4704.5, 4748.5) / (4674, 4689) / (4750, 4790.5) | 1.7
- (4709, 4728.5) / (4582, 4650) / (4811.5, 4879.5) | -0.6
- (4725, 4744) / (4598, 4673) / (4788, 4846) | -0.1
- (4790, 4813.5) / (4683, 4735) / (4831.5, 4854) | -1.3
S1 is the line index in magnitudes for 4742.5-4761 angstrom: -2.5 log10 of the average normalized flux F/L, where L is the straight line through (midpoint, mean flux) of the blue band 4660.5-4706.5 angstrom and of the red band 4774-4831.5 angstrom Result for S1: -0.054 mag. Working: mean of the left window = 10.1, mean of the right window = 10.4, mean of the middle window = 10.8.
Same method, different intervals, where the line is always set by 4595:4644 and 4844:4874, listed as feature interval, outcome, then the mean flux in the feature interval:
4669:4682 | -0.03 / 10.1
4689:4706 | -0.04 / 10.2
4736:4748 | -0.01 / 9.96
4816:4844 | -0.01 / 9.94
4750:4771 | -0.11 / 10.9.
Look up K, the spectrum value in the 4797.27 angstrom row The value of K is 8.804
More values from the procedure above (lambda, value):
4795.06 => 10.29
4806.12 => 11.25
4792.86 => 7.33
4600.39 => 8.825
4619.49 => 10.06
